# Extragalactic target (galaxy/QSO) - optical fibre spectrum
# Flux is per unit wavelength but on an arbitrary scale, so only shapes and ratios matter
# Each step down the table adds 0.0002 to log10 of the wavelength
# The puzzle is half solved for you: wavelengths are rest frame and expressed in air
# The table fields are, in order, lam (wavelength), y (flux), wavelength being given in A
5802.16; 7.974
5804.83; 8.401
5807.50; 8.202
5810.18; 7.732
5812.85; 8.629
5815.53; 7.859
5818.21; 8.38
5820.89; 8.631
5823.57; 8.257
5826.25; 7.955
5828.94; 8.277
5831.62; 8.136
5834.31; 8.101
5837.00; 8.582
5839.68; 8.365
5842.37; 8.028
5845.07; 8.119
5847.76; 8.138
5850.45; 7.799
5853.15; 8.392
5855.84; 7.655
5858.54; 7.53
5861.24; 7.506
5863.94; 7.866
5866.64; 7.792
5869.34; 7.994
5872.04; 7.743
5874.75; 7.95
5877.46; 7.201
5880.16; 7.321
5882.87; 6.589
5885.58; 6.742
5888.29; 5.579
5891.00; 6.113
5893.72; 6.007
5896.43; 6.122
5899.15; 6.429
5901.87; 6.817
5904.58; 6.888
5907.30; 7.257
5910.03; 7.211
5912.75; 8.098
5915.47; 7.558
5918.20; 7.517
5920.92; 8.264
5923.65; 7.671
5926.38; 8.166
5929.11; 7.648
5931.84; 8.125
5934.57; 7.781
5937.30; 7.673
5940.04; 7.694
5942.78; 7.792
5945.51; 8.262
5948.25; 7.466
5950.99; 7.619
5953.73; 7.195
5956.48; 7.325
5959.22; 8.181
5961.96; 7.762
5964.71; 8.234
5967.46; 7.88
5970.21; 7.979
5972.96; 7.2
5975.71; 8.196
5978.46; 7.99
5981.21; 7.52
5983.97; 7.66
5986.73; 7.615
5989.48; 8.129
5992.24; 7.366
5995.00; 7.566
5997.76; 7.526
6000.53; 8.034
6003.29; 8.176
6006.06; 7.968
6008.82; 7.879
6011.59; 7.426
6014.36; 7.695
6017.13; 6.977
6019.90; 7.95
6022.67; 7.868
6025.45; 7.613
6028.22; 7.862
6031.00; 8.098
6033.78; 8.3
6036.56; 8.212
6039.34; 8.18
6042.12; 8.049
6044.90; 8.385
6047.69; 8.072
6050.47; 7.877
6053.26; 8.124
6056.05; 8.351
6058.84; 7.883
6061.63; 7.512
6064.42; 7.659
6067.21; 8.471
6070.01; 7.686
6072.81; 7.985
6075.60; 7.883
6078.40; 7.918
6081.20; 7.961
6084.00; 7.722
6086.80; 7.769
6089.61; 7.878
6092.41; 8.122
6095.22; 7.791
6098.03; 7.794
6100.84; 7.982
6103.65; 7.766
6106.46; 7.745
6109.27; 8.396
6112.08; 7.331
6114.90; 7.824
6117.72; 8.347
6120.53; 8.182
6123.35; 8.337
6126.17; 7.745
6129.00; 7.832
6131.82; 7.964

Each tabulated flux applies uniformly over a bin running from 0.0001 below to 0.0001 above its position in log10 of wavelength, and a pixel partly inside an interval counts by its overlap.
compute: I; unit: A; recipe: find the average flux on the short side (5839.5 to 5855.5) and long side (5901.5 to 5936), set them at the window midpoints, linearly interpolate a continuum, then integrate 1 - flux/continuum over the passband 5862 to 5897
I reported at 3.84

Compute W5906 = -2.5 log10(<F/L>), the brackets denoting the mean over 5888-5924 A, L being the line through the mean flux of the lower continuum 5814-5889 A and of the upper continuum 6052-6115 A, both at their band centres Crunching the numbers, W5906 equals 0.12 mag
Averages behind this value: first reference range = 7.82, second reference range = 7.89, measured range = 6.99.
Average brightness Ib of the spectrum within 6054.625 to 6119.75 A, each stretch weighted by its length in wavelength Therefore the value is 7.91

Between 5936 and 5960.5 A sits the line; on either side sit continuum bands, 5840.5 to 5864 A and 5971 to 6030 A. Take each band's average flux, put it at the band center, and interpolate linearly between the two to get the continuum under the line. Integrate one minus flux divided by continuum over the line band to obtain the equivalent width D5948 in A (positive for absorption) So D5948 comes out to 0.3 A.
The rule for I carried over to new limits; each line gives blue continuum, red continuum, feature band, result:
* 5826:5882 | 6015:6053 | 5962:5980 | 0.1 A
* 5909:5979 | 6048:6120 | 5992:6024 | 0.5 A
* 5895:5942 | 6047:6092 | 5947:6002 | -0.6 A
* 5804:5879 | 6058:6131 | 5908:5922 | 0.5 A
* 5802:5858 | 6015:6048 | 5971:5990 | 0.6 A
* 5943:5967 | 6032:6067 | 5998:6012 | 0.0 A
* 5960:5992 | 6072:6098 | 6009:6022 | 0.5 A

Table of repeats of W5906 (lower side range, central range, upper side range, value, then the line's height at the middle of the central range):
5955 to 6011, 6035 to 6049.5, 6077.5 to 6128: -0.04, 7.86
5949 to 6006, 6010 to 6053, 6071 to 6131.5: -0.01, 7.83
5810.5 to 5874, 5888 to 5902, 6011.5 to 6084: 0.29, 8.03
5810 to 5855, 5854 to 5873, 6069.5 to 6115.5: 0.06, 8.16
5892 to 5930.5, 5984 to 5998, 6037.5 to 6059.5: 0.01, 7.76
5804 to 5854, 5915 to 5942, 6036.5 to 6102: 0.04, 8.11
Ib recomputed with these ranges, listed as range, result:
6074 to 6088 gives 7.86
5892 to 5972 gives 7.53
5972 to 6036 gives 7.78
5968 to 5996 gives 7.73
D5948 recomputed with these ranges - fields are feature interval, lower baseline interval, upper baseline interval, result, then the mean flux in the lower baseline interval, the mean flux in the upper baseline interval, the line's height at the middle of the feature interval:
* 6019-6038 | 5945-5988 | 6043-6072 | -0.2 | 7.74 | 8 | 7.92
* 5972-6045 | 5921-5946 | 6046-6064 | 0.9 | 7.87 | 7.96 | 7.93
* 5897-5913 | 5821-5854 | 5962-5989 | 2.0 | 8.19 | 7.82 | 8.01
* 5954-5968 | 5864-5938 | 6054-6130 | -0.6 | 7.28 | 7.92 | 7.48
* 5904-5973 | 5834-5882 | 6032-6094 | 1.7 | 7.88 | 8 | 7.92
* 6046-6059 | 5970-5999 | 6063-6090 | -0.4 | 7.7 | 7.89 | 7.84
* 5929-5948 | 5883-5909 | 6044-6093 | -2.8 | 6.46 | 7.95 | 6.82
